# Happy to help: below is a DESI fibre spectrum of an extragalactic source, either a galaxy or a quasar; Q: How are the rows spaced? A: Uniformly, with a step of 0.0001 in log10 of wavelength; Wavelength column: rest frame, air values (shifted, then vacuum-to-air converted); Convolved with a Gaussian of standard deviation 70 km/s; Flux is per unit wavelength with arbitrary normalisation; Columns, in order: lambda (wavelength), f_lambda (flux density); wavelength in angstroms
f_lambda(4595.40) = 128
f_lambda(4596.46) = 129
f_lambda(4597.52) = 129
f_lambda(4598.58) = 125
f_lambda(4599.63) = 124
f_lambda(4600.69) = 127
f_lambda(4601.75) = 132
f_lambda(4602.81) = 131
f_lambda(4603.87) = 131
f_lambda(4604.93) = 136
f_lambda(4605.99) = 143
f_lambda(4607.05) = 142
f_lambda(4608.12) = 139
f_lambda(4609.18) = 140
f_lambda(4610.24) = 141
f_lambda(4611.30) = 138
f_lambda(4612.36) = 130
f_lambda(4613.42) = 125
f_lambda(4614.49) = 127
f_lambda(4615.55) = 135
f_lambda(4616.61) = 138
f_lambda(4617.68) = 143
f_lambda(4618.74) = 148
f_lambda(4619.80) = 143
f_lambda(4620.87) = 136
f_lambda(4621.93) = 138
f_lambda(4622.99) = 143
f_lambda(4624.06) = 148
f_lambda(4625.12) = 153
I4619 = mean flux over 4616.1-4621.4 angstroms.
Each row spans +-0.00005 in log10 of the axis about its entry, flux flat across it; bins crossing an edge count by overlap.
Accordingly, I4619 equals 142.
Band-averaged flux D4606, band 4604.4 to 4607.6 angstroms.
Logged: 140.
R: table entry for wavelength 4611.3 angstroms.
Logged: 138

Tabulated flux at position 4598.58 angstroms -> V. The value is 125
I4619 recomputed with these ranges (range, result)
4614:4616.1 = 131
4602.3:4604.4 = 131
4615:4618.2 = 139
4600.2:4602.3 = 130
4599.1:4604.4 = 129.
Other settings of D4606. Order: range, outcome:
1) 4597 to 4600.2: 126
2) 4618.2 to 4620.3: 146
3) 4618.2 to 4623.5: 142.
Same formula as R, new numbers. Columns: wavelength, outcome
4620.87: 136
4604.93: 136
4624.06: 148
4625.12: 153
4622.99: 143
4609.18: 140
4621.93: 138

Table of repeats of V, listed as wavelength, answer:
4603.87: 131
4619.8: 143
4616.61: 138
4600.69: 127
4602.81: 131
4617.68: 143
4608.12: 139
